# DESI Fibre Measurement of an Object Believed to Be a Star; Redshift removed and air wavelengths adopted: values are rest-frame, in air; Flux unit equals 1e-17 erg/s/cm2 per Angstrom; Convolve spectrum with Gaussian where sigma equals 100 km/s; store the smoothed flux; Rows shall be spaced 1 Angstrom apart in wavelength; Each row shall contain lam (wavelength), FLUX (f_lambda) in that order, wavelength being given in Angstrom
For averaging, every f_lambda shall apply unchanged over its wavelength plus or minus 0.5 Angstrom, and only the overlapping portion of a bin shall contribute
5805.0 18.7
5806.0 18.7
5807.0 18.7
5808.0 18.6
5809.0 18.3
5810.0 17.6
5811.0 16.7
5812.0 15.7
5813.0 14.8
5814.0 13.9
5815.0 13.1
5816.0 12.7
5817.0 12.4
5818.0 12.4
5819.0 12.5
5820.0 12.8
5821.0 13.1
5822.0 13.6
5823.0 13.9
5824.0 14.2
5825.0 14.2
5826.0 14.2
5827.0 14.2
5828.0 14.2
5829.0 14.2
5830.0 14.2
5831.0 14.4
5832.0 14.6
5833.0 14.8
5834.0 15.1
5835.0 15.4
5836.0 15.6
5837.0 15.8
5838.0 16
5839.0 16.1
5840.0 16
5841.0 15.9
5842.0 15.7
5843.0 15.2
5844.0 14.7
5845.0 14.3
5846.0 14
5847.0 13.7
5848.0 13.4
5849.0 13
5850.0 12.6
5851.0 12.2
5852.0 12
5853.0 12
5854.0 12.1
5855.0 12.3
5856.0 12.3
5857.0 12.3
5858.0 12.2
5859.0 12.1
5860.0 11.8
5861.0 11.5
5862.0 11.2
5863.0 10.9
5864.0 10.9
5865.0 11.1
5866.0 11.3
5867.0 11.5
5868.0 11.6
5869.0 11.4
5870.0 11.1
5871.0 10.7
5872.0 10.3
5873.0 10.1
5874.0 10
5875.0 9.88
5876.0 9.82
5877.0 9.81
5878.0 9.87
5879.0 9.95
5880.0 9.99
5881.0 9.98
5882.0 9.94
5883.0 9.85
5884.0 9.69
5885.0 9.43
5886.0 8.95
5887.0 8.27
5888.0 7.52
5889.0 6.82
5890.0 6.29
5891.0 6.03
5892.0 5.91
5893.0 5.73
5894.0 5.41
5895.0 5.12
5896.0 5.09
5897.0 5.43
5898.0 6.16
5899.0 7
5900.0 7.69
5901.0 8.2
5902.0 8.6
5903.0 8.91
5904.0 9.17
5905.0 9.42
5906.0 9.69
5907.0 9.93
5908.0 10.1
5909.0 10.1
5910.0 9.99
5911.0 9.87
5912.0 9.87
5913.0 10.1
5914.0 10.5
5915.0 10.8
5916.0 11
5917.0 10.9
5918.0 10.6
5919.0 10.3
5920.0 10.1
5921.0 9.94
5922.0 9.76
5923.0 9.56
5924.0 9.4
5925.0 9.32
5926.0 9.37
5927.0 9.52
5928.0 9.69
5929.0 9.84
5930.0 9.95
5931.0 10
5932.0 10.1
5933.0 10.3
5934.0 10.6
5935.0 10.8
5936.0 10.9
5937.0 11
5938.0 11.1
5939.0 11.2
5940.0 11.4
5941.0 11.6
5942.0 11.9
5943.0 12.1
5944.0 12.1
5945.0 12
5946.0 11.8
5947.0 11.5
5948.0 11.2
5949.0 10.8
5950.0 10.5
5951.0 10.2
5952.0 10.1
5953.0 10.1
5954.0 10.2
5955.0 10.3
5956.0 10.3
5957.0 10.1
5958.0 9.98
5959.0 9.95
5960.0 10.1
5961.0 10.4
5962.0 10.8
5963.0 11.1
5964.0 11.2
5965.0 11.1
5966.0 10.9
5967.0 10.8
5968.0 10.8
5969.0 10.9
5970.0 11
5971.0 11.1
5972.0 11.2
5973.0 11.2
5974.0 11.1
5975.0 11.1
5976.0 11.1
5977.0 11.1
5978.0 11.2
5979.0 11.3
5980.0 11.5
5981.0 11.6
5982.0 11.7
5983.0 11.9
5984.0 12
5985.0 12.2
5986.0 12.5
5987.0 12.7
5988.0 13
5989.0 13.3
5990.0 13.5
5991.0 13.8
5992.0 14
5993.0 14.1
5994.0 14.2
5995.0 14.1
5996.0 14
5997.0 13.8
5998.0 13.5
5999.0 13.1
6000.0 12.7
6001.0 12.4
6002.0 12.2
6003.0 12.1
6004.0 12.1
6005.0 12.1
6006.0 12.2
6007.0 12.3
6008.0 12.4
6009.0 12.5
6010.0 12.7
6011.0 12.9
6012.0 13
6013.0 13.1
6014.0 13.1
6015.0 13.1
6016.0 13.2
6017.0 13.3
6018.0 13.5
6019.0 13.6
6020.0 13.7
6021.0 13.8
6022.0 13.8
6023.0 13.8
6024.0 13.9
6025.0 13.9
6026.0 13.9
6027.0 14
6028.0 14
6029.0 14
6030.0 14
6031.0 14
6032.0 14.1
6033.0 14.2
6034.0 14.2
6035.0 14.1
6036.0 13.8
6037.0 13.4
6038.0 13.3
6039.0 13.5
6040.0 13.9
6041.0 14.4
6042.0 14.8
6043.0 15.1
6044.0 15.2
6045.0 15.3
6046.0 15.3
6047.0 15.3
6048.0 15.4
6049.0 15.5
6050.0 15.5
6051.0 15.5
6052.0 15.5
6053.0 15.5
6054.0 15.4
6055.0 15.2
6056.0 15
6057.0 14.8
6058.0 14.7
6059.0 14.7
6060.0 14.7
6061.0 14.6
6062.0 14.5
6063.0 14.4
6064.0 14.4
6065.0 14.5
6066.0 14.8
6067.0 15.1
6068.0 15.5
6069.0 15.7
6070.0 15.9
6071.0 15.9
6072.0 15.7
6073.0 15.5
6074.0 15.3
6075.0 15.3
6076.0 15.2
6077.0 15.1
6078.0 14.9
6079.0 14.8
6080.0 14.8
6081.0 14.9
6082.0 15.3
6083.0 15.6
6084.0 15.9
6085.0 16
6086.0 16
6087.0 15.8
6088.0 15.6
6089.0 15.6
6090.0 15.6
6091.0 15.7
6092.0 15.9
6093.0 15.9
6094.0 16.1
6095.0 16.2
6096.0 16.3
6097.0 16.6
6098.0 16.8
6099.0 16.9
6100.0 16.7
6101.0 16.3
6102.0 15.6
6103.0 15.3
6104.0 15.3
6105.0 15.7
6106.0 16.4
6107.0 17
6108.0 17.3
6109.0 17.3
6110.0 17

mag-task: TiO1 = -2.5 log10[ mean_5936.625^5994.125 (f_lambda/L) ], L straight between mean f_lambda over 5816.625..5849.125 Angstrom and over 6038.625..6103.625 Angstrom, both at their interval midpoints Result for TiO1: 0.29 mag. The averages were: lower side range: 14.4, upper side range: 15.4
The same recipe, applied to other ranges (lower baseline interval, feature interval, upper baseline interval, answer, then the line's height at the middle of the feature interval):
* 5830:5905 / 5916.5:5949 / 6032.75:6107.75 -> 0.17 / 12.4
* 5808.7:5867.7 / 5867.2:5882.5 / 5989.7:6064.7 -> 0.31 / 13.7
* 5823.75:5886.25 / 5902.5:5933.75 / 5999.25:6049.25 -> 0.28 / 12.9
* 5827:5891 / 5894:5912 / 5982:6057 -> 0.45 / 12.5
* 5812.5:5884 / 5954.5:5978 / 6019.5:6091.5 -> 0.28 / 13.9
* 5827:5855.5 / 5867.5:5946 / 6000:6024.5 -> 0.40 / 13.8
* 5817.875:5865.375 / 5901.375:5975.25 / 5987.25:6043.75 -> 0.28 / 13.5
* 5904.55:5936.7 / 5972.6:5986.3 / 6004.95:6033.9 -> 0.05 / 12.1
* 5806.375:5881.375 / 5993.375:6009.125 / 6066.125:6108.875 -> 0.16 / 14.9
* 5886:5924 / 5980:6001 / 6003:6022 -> -0.09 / 12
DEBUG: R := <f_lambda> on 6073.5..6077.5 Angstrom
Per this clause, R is 15.2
